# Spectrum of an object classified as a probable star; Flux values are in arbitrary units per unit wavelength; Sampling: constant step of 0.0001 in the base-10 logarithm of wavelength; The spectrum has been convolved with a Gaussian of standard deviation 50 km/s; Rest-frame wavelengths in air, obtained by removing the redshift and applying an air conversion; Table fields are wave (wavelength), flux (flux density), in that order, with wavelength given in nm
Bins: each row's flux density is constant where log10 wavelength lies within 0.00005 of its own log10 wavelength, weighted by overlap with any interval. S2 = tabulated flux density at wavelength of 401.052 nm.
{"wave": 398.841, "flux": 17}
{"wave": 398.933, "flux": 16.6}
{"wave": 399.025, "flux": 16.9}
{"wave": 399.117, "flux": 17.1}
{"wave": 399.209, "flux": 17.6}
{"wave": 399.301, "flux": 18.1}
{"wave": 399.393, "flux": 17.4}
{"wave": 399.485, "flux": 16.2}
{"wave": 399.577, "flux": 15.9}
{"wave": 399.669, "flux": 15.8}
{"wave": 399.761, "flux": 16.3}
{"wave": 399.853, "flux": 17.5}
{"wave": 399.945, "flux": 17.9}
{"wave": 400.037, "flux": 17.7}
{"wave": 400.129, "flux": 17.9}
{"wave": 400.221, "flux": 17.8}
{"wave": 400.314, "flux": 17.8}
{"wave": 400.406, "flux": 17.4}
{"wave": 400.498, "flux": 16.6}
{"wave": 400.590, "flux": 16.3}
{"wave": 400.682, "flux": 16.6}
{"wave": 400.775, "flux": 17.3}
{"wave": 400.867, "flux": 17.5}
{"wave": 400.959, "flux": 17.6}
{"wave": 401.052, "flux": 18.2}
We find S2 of 18.2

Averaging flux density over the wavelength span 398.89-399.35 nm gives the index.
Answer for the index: 17.2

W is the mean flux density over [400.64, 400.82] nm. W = 16.9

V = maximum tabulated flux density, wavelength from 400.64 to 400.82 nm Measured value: 17.3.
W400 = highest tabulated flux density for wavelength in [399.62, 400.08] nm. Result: 17.9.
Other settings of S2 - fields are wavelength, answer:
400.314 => 17.8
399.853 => 17.5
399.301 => 18.1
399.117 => 17.1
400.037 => 17.7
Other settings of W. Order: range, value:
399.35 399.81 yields 16.3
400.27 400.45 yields 17.6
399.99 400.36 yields 17.8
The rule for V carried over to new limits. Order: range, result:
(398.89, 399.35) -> 18.1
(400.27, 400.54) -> 17.8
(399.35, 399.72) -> 17.4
